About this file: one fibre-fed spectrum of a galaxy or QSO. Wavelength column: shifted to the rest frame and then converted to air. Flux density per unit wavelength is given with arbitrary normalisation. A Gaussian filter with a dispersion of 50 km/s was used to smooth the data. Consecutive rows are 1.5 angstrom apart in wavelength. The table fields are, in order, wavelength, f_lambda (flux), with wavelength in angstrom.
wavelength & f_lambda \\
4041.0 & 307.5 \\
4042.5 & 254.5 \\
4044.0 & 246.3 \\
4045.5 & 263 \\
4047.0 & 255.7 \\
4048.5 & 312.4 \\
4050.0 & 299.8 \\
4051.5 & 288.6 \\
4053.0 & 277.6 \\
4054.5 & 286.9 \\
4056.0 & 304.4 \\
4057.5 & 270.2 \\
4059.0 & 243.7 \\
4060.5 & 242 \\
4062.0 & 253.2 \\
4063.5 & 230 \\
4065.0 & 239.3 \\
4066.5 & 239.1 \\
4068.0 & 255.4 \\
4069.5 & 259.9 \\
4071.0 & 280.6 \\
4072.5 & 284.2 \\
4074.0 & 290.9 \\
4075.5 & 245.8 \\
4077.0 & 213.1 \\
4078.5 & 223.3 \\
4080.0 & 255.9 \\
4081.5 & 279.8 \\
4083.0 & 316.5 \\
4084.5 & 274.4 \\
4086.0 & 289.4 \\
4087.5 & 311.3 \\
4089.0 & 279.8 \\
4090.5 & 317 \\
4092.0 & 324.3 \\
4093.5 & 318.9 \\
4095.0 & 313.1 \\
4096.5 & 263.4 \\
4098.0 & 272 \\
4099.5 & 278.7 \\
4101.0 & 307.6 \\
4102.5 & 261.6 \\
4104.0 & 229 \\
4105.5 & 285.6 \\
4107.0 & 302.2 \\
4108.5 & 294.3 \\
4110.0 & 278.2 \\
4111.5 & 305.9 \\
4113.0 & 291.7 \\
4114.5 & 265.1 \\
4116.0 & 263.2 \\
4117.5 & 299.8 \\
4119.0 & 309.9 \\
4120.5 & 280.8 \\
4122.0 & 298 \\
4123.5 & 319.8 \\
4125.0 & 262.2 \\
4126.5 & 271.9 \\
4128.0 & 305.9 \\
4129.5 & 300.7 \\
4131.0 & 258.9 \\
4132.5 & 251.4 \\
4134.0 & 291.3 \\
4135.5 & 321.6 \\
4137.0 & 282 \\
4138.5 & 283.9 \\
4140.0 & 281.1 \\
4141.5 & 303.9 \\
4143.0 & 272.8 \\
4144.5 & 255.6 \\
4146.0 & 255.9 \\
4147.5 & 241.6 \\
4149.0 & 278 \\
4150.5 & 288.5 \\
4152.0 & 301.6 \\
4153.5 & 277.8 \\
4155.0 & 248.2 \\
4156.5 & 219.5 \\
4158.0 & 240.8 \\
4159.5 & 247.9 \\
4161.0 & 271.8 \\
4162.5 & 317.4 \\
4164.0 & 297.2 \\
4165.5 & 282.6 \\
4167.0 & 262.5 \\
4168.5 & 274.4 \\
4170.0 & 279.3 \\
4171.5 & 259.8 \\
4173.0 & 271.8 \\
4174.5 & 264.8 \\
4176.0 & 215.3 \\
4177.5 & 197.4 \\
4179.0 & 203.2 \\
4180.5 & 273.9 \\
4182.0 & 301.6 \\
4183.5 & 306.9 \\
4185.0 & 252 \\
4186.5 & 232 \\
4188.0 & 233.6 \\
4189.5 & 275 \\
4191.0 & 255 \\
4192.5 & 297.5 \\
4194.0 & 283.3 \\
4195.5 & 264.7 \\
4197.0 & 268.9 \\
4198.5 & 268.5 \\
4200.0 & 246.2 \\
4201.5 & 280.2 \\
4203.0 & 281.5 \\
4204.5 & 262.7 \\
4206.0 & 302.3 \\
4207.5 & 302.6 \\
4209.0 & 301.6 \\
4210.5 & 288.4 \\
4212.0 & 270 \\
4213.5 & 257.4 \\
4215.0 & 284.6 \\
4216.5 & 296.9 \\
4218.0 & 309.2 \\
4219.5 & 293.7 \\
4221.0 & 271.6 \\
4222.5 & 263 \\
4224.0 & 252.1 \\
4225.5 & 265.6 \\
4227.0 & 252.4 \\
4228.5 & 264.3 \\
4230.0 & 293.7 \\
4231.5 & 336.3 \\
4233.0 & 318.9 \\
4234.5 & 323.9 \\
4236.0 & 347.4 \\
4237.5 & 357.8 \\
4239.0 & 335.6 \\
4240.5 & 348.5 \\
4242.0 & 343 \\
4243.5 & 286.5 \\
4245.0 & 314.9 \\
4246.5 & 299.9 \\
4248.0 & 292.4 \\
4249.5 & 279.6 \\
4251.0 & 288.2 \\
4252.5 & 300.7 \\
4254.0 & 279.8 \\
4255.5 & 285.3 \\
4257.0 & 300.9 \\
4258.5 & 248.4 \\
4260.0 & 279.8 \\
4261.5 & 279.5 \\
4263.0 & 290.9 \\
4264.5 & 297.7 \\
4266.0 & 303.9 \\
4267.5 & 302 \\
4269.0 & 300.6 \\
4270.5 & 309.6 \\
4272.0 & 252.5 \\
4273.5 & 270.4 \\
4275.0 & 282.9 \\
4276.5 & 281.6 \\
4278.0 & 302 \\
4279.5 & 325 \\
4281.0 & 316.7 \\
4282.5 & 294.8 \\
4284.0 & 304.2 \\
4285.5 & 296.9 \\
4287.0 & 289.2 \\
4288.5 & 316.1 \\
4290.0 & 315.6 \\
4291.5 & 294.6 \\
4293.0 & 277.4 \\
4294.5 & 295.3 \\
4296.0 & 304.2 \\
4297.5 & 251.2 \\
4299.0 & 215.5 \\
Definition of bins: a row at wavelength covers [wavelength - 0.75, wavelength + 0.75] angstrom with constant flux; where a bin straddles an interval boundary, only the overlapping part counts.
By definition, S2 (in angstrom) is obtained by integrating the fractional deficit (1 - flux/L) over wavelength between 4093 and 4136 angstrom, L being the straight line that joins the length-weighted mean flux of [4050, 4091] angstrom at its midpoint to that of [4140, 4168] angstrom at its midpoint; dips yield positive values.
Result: -2.6 angstrom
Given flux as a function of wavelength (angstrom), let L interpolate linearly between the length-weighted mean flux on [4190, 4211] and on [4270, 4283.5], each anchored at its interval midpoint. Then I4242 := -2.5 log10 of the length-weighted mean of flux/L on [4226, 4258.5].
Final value -0.07 mag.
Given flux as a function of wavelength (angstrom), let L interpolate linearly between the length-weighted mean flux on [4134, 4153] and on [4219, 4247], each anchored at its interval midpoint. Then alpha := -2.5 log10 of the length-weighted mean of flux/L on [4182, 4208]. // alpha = 0.09 mag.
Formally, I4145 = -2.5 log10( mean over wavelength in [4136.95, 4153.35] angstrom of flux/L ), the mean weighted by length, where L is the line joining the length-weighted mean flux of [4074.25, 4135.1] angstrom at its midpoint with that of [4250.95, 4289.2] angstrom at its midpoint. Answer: 0.03 mag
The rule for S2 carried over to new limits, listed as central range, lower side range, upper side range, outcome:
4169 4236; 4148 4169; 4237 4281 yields 2.18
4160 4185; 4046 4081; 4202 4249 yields 1.68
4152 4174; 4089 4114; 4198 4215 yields 1.10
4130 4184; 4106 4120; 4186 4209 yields 2.21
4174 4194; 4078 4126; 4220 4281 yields 2.50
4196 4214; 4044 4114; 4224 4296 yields 0.86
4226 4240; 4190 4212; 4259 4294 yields -1.41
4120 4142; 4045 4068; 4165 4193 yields -2.11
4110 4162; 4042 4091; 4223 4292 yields 0.27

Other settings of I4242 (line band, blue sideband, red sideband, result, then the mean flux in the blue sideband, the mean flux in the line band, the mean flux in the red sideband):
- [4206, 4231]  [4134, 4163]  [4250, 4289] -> 0.014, 273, 280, 292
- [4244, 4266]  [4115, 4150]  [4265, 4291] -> 0.024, 282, 289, 298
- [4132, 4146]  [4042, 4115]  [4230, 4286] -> 0.009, 275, 282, 302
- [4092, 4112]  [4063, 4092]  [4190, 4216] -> -0.061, 269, 287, 278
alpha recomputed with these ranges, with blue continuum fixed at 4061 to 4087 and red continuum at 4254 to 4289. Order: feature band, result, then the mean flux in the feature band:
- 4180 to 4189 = 0.047 mag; 267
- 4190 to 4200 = 0.036 mag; 271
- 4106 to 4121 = -0.086 mag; 289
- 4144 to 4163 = 0.037 mag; 264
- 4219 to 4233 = 0.024 mag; 279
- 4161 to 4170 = -0.037 mag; 285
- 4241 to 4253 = -0.049 mag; 302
